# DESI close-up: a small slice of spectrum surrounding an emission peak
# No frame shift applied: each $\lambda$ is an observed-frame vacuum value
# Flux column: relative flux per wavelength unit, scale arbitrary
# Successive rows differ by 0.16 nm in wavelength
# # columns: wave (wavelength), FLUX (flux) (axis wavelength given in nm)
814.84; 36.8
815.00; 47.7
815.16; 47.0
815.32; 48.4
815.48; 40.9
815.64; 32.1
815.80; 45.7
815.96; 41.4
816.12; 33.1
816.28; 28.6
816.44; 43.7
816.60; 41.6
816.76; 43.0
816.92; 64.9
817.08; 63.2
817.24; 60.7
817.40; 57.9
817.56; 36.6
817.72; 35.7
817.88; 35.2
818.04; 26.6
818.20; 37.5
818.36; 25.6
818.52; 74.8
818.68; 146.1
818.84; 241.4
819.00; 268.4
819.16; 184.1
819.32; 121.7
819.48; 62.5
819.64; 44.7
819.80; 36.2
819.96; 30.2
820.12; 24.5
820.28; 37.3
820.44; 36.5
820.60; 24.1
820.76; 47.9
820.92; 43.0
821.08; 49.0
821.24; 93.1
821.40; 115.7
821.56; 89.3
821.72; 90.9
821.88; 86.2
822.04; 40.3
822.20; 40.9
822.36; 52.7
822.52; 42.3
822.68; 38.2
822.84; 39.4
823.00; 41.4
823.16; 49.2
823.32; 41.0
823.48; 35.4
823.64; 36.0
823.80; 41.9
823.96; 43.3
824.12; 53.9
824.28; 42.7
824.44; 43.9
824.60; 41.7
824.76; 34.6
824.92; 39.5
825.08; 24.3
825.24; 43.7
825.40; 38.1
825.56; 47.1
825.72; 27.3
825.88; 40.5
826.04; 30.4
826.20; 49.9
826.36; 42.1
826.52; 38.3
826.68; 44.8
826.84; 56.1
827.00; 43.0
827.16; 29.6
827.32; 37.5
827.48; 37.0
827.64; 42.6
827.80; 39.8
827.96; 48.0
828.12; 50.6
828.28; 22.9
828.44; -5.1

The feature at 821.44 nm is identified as [N II] 6583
